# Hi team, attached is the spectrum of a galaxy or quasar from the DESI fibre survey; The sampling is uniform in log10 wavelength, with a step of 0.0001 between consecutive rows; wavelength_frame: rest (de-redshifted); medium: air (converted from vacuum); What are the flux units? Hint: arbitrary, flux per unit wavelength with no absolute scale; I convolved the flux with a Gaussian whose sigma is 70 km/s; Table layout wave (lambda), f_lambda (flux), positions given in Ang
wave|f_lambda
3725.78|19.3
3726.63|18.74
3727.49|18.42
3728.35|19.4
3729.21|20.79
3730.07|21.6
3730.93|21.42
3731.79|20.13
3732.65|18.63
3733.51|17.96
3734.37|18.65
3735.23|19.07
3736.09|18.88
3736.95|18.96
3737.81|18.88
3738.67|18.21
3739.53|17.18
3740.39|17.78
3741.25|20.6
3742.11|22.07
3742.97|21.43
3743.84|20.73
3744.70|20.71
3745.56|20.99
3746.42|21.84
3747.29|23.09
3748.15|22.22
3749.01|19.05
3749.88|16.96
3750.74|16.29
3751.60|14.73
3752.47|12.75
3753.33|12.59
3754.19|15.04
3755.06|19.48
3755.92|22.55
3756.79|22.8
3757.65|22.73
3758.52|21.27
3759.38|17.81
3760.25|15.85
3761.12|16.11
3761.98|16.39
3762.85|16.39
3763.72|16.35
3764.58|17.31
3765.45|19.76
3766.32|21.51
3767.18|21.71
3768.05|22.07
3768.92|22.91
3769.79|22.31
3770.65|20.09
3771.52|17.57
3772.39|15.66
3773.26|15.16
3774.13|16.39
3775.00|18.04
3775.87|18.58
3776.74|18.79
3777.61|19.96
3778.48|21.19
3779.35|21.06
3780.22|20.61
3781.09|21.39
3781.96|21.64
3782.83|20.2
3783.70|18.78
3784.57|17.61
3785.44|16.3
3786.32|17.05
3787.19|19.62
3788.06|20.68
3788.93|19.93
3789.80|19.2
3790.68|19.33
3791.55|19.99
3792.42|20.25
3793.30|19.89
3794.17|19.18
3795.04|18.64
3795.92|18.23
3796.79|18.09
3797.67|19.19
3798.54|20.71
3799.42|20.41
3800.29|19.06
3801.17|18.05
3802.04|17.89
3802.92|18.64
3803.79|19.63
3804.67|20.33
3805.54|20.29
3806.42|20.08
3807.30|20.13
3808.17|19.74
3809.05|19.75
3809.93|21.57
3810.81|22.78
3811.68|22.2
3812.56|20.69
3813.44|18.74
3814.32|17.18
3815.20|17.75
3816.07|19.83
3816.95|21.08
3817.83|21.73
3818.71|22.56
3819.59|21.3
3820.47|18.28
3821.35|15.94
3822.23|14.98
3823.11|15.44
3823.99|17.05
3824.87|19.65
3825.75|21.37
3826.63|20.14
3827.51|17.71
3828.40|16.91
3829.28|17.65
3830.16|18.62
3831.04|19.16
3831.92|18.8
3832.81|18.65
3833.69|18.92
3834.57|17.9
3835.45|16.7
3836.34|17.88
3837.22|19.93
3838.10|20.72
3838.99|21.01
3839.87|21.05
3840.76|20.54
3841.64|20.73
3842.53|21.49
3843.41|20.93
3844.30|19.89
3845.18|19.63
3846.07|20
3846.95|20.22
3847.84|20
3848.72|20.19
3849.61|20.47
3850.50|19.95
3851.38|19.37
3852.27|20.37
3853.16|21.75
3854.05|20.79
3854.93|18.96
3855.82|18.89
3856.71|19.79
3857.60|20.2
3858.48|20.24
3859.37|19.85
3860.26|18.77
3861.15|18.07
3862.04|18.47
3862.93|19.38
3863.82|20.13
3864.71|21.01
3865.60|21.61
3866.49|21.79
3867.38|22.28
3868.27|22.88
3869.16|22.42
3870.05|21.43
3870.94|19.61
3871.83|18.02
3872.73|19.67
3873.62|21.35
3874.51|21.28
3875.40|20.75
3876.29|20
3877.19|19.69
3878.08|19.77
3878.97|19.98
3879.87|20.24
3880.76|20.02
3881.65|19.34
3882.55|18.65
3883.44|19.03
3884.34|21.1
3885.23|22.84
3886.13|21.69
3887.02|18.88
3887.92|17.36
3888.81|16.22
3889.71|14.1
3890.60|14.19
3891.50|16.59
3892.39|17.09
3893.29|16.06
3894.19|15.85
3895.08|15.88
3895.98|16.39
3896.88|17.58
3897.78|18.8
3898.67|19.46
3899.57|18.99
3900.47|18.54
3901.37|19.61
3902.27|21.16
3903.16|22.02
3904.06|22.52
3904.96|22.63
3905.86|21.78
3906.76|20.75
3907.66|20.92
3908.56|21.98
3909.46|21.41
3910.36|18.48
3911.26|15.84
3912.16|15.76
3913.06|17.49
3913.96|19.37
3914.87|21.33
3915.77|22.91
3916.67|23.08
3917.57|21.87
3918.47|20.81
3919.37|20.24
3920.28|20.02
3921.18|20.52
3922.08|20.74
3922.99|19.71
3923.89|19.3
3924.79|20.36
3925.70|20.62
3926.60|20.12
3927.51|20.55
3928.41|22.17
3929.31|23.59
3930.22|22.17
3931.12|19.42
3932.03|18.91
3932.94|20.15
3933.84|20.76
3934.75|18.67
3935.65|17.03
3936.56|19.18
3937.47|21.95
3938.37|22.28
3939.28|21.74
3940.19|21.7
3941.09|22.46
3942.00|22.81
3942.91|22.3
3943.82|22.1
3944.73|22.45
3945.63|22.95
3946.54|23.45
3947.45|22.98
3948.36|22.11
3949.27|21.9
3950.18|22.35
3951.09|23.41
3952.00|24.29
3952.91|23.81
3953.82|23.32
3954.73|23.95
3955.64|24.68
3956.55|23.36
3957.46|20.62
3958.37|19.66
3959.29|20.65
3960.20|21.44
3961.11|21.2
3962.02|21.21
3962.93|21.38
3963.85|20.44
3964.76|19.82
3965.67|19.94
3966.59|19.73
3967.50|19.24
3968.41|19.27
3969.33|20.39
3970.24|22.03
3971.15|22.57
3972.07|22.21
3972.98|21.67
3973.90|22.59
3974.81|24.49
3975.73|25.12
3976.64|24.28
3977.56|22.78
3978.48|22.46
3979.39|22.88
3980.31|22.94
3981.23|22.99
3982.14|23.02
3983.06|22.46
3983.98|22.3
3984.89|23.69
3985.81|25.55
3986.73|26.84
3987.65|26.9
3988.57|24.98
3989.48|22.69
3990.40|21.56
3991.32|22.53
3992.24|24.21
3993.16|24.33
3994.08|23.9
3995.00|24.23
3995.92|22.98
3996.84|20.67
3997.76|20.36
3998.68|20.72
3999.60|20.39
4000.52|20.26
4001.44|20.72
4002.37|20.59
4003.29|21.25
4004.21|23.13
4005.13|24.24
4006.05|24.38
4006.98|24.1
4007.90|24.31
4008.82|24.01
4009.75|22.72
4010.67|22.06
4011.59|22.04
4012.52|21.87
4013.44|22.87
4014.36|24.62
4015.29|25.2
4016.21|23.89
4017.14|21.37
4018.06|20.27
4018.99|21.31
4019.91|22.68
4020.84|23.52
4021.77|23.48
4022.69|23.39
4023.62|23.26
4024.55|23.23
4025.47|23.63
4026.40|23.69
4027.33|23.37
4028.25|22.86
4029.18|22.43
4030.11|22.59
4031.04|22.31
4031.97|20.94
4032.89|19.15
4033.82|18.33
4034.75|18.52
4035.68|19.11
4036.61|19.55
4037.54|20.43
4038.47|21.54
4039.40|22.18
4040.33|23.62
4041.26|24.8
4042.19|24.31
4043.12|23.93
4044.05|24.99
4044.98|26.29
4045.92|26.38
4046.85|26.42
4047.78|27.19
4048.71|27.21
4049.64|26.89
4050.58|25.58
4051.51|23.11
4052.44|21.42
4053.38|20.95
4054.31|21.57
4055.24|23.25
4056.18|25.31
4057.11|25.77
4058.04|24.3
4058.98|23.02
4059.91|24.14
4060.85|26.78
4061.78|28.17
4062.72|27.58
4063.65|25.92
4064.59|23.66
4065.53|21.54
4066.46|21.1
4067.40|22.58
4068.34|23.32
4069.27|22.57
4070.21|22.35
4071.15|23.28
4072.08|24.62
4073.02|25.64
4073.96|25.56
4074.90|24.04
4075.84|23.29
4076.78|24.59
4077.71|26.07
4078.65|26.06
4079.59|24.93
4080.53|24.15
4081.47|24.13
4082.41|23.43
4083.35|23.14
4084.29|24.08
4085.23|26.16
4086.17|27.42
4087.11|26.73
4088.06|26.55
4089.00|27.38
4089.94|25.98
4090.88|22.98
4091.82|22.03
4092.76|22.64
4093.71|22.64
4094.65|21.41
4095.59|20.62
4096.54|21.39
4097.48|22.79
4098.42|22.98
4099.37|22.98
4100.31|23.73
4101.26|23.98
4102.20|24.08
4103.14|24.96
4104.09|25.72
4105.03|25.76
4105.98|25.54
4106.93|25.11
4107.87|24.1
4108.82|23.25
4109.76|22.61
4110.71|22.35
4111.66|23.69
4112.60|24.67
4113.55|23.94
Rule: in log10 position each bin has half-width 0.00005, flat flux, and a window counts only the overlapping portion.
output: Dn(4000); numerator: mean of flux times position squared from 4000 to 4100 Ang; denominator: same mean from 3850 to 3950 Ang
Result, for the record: 1.26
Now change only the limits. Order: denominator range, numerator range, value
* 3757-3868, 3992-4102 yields 1.35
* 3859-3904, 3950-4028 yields 1.24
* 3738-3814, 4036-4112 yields 1.45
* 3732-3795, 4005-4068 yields 1.41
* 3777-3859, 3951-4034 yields 1.26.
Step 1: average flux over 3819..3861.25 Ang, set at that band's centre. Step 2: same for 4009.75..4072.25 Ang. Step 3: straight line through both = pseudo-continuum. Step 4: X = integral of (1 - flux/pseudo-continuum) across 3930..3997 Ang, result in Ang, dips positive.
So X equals -1.50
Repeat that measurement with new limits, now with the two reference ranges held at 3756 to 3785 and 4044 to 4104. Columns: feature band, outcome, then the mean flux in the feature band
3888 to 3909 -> 2.7 Ang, 18.6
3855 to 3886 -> 1.0 Ang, 20.2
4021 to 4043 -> 1.4 Ang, 22.1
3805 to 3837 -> 1.6 Ang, 19.2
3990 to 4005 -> 0.7 Ang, 22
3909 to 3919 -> 0.8 Ang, 19.9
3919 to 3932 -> 0.7 Ang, 20.6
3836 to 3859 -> 0.4 Ang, 20.2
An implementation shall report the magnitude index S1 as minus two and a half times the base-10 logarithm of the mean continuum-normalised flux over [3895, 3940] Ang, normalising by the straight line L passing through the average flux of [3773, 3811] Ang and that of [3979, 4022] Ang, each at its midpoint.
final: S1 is 0.07 mag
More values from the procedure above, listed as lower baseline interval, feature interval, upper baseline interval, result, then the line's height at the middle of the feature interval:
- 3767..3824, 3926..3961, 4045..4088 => 0.024 mag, 22.2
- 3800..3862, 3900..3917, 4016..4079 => 0.029 mag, 20.9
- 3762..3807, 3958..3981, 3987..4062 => 0.029 mag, 22.2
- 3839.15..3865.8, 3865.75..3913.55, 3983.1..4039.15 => 0.067 mag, 20.7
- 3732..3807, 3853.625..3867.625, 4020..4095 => 0.033 mag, 20.6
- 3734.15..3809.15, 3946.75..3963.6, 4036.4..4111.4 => -0.007 mag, 22.2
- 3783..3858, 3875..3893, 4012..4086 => 0.096 mag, 20.6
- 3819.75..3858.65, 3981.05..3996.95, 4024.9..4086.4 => -0.065 mag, 22.4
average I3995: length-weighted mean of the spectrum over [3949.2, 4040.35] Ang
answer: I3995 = 22.4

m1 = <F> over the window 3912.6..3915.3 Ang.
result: 19.3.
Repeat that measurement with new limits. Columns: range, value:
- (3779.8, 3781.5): 21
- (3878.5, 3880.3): 20.1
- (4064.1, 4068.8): 22.4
